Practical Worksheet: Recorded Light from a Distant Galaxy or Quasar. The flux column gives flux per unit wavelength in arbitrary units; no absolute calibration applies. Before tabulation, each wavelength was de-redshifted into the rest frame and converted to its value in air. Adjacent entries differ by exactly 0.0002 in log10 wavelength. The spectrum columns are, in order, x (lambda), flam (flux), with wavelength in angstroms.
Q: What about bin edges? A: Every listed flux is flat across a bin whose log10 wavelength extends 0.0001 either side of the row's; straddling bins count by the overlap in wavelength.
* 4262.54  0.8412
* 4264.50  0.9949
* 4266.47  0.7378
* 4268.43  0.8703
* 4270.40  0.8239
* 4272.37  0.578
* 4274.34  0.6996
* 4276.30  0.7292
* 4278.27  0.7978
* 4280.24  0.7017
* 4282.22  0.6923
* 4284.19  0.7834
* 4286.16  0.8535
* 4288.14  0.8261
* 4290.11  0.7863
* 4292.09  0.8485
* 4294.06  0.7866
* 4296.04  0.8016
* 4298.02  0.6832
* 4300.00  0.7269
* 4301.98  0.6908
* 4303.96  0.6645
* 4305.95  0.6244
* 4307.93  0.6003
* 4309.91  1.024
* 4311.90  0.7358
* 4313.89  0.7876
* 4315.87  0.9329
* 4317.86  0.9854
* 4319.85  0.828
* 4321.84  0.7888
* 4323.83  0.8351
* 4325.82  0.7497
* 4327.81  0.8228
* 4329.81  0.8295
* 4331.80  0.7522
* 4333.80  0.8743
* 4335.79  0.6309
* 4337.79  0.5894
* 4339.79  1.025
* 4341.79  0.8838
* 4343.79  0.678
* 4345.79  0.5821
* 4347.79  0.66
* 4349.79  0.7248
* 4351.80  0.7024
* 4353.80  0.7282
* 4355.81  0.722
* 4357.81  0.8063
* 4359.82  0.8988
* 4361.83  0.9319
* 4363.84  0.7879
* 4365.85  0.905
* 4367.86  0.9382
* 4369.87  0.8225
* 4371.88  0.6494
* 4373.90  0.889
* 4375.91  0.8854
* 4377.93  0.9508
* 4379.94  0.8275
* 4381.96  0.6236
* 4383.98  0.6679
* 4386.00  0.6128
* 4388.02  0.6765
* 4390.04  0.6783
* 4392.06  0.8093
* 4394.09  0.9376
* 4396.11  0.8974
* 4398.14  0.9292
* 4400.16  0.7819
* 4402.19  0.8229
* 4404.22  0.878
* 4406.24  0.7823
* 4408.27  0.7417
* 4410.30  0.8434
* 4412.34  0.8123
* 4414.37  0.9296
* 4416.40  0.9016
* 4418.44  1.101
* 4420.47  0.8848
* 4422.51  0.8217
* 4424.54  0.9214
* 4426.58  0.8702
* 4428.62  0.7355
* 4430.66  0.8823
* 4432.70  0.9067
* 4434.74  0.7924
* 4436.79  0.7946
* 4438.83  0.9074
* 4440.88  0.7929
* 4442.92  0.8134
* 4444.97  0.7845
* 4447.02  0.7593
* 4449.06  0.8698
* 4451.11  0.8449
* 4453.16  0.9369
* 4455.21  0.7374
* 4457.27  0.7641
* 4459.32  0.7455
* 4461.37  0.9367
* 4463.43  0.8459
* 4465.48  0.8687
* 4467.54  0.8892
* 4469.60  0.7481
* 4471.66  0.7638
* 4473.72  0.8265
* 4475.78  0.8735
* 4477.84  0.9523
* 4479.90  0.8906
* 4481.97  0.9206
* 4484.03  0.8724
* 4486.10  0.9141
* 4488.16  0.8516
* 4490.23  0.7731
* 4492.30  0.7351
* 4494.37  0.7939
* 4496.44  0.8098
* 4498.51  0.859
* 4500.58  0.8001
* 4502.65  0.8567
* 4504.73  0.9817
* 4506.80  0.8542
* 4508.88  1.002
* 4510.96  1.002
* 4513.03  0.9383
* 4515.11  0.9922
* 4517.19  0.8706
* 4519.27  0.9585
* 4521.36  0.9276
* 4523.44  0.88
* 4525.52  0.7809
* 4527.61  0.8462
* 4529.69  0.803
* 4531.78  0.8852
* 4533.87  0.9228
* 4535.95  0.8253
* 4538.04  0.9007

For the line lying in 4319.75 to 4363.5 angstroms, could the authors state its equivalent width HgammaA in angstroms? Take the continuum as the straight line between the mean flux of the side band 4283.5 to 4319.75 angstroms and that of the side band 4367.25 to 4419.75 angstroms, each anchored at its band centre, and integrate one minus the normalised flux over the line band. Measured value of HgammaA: 1.5 angstroms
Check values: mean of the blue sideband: 0.787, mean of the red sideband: 0.822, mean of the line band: 0.774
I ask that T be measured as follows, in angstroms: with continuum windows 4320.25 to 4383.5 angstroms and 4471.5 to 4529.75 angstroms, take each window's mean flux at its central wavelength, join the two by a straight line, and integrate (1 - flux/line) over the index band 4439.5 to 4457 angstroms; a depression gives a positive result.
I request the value 0.6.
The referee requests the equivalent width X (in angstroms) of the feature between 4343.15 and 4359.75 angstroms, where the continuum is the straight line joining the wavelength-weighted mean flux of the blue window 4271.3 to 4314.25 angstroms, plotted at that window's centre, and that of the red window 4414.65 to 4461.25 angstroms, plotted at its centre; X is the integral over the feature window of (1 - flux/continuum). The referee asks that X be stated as 1.6 angstroms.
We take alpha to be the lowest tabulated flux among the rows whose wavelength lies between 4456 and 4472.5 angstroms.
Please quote 0.7455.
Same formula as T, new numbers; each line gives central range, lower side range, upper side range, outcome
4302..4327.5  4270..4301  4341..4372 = -0.9 angstroms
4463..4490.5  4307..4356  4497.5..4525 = 0.9 angstroms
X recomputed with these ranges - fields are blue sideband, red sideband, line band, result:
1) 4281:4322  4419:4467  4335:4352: 1.7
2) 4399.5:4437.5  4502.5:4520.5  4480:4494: 1.1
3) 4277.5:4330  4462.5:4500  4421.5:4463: 0.0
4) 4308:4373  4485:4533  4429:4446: 0.2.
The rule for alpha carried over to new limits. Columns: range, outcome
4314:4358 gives 0.5821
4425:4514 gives 0.7351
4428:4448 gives 0.7355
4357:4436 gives 0.6128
